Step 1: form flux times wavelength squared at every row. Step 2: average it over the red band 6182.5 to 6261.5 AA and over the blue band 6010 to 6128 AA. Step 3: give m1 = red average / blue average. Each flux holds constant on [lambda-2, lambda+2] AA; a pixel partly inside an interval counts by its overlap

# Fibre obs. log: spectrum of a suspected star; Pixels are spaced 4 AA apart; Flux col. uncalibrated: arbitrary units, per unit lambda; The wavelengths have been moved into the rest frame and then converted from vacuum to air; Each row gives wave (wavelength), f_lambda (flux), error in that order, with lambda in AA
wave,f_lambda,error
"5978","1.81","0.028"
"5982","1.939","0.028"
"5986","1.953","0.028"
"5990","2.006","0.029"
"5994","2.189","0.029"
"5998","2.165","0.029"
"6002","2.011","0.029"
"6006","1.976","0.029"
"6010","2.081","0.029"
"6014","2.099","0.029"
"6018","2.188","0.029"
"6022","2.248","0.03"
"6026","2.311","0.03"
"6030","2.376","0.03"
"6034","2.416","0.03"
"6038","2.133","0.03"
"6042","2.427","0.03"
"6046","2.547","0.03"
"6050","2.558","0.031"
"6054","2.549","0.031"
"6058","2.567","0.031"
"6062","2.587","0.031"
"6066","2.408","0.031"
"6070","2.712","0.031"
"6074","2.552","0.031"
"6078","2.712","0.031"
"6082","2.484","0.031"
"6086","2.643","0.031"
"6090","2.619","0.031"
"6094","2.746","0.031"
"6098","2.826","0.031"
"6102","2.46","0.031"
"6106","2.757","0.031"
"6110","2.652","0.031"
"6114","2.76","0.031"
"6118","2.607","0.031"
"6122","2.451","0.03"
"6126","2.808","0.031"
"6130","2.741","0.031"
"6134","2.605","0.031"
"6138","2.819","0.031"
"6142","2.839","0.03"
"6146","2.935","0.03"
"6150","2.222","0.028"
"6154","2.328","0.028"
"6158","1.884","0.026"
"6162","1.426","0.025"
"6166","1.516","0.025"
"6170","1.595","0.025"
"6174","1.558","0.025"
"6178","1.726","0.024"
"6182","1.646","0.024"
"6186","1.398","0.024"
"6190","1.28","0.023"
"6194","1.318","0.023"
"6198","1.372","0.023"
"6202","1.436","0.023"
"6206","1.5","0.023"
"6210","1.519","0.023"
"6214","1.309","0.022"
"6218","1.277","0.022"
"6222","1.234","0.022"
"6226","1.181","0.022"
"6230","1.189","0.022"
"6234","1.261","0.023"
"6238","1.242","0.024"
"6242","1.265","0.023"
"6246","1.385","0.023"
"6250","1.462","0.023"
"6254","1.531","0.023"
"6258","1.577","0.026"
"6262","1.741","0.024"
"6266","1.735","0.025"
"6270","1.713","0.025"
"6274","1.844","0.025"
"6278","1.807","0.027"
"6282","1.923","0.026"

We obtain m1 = 0.57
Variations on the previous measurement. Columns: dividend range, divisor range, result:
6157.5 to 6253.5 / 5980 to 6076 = 0.65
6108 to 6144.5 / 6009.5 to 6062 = 1.18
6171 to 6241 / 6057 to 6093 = 0.56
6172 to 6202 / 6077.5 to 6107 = 0.57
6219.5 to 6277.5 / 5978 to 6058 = 0.71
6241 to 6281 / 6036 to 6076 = 0.69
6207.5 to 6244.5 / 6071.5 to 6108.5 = 0.51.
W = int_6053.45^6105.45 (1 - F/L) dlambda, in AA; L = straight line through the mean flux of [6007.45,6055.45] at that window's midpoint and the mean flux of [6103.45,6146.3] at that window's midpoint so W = -1.8 AA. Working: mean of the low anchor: 2.32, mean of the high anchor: 2.71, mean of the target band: 2.61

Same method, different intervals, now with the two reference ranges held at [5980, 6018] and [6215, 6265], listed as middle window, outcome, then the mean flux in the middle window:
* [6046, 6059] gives -4.5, 2.56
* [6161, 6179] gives 0.0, 1.56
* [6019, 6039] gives -3.4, 2.3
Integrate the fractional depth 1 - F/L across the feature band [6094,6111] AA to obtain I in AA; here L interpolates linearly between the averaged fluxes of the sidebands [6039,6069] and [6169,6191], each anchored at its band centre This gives -4.3 AA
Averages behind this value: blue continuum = 2.51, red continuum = 1.54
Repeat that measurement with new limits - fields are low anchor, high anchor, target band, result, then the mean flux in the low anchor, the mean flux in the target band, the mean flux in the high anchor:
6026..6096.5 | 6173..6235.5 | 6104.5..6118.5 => -3.8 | 2.53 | 2.7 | 1.39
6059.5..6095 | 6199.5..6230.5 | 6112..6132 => -4.4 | 2.6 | 2.67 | 1.34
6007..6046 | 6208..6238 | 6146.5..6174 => -4.6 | 2.26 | 1.87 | 1.28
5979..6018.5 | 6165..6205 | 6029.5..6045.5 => -3.5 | 2.05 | 2.35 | 1.48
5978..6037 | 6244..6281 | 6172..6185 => 1.3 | 2.13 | 1.62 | 1.65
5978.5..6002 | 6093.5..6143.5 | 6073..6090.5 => -0.7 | 2.03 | 2.6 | 2.69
